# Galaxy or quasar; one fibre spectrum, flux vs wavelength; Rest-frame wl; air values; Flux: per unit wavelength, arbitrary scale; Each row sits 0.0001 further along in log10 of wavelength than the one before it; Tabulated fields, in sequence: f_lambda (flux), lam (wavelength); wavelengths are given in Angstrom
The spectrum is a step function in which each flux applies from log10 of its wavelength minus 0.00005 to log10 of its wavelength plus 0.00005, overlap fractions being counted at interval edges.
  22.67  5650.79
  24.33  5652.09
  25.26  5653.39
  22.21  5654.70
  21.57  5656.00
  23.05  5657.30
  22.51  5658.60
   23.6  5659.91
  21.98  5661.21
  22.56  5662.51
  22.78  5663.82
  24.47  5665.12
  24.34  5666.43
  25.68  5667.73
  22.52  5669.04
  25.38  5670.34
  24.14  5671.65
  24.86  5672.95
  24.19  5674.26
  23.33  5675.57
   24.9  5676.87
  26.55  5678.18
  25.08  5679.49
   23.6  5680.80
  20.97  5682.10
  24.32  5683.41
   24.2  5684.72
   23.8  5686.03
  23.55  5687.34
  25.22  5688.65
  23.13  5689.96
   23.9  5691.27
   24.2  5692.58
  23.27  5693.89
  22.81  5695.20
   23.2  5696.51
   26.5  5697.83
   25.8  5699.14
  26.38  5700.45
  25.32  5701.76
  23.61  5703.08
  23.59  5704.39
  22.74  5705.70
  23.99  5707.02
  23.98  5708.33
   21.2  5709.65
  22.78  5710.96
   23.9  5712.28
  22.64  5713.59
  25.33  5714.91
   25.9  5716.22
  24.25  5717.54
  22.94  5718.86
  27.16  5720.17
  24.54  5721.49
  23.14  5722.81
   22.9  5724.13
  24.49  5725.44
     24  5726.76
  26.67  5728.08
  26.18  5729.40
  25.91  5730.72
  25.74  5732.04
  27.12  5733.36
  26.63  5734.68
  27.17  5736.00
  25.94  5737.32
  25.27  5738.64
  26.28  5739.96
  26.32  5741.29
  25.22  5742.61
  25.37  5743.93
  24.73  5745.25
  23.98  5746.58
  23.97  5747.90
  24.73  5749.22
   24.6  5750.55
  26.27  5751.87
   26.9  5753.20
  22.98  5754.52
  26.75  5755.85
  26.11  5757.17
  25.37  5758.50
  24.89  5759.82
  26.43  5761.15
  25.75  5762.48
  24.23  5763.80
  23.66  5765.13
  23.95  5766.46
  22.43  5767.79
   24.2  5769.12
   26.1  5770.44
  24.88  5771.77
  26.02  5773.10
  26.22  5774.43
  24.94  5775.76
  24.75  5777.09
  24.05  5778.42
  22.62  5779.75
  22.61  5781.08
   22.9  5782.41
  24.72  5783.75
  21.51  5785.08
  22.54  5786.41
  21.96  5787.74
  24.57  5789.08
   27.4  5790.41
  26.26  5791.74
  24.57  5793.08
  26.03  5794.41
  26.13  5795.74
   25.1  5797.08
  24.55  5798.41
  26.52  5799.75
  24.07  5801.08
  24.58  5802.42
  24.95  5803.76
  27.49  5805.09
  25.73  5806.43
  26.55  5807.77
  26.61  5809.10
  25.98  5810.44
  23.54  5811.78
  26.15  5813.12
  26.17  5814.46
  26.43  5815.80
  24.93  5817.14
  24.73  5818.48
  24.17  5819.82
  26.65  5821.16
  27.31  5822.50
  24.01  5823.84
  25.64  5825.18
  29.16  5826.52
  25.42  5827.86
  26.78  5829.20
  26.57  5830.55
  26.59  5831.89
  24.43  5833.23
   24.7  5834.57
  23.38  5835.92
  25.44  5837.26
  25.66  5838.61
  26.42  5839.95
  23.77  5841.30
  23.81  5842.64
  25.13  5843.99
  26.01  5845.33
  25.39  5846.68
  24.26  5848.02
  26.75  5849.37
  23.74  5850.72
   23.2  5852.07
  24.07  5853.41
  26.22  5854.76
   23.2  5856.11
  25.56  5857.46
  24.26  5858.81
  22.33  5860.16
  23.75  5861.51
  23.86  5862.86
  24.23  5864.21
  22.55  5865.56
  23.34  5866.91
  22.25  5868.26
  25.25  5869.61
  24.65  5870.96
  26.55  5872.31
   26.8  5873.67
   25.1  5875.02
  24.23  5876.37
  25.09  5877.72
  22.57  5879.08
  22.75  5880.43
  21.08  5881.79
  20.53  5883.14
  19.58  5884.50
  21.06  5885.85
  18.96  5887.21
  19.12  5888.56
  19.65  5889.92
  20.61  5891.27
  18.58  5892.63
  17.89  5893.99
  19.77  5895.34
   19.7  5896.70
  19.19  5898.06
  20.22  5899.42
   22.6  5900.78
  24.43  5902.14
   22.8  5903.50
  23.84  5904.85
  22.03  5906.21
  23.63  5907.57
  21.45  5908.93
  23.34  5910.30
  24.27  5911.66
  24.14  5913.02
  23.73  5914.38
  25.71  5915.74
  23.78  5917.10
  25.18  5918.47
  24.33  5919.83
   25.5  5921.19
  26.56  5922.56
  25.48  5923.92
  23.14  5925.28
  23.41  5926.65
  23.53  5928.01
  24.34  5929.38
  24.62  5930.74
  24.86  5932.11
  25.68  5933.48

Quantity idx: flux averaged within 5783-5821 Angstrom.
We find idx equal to 25.2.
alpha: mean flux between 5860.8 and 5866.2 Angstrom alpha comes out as 23.6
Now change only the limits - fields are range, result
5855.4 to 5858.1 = 24.4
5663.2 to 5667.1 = 23.9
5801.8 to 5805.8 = 25.7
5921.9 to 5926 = 25.1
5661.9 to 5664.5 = 22.7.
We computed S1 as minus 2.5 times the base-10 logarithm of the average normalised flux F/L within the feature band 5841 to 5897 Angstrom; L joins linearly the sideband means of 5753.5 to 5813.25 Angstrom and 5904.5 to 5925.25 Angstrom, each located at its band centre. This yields 0.06 mag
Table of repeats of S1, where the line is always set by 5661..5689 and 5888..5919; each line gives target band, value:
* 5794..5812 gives -0.12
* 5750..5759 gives -0.10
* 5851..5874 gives -0.09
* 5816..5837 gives -0.13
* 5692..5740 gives -0.05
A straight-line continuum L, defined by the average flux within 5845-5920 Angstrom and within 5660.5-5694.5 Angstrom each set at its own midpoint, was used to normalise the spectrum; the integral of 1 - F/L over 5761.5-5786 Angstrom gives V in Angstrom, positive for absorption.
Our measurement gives -0.7 Angstrom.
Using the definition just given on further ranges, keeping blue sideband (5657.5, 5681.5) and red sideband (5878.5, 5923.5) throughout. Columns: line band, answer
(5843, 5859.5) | -1.67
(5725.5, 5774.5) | -4.22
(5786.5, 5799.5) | -1.19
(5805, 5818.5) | -1.77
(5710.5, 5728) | -0.49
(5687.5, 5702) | -0.41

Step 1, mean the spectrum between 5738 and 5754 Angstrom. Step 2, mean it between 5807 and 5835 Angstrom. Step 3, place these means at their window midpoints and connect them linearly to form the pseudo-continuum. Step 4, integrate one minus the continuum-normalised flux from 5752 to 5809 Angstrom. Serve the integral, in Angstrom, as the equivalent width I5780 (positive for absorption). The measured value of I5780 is 1.5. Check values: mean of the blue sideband 25.3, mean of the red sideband 25.8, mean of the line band 24.9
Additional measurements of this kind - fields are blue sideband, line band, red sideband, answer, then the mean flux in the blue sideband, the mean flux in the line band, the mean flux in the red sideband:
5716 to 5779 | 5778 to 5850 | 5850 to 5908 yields -4.05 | 25.2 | 25.2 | 22.6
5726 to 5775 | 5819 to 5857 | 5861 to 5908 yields -3.19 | 25.4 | 25.3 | 22.2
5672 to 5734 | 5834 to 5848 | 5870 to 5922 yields -1.16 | 24.3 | 24.9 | 22.5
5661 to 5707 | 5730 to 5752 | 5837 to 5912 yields -1.66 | 24.1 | 25.6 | 23.1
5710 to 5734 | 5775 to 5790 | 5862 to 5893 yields 0.26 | 24.7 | 23.5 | 22.6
